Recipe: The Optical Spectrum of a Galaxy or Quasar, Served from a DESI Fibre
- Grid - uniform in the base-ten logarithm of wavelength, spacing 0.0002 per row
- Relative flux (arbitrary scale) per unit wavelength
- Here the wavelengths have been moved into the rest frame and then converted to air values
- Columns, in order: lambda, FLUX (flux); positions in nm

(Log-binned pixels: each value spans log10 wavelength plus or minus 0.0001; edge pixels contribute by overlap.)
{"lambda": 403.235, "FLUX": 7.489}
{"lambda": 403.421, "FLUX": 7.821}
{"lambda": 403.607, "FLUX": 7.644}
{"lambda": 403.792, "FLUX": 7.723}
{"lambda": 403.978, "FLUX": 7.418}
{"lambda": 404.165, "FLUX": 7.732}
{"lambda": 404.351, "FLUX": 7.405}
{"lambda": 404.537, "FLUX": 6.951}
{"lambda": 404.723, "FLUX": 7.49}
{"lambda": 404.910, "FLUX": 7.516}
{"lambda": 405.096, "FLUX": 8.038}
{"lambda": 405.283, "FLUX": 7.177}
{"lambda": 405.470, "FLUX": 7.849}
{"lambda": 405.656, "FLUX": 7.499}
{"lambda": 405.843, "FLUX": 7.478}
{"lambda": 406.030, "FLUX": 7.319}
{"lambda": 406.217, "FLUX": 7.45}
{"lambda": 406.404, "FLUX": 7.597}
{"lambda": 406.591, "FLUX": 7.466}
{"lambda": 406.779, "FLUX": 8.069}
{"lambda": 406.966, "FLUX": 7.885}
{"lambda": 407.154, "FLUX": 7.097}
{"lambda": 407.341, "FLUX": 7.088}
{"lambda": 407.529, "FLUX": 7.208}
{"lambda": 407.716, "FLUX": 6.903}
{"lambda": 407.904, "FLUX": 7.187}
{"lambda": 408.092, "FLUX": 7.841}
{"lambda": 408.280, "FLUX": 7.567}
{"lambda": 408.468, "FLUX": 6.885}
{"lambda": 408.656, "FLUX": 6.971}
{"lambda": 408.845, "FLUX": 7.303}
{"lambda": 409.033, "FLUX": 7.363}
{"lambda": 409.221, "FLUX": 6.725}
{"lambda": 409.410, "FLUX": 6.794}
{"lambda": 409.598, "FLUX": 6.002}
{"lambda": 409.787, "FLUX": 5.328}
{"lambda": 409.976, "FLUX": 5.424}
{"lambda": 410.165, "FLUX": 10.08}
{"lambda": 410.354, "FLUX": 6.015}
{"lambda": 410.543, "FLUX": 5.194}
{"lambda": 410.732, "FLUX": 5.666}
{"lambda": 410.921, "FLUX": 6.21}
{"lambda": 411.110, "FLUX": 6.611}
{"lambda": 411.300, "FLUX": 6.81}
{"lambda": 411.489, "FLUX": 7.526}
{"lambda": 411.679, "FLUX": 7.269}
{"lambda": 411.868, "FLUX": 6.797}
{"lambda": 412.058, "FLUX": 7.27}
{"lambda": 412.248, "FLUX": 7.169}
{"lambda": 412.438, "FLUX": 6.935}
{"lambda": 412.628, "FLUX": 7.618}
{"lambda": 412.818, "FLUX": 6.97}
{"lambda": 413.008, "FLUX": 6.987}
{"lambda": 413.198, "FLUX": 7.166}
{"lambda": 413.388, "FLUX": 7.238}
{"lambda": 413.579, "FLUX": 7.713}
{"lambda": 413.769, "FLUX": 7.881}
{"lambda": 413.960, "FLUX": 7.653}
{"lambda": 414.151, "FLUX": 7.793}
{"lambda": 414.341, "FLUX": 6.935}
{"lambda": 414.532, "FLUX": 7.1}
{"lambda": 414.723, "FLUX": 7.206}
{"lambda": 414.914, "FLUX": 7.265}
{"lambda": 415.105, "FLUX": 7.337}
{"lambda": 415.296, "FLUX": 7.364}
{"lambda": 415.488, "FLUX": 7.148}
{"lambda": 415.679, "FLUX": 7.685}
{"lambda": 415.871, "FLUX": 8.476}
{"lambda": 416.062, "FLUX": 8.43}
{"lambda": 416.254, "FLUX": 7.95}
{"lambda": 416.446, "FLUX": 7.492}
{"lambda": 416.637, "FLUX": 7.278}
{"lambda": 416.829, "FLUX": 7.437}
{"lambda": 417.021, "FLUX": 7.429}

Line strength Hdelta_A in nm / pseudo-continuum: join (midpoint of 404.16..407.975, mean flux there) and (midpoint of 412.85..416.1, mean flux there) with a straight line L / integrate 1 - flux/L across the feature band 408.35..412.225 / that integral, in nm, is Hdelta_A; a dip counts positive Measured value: 0.38 nm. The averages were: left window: 7.44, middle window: 6.73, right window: 7.47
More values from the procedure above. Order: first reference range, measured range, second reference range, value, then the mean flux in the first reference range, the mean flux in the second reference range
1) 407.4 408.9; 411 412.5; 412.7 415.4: 0.05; 7.23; 7.33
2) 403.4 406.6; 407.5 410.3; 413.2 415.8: 0.17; 7.53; 7.41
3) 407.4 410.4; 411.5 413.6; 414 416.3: 0.04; 6.99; 7.55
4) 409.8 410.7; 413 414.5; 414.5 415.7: -0.08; 6.48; 7.29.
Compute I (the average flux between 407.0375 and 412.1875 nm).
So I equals 6.86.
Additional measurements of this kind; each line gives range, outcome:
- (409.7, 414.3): 6.98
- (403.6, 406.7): 7.51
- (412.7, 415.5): 7.33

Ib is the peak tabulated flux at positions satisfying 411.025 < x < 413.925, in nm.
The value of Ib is 7.881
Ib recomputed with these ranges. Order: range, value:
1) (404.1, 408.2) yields 8.069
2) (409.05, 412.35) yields 10.08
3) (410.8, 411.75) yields 7.526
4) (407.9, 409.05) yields 7.841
